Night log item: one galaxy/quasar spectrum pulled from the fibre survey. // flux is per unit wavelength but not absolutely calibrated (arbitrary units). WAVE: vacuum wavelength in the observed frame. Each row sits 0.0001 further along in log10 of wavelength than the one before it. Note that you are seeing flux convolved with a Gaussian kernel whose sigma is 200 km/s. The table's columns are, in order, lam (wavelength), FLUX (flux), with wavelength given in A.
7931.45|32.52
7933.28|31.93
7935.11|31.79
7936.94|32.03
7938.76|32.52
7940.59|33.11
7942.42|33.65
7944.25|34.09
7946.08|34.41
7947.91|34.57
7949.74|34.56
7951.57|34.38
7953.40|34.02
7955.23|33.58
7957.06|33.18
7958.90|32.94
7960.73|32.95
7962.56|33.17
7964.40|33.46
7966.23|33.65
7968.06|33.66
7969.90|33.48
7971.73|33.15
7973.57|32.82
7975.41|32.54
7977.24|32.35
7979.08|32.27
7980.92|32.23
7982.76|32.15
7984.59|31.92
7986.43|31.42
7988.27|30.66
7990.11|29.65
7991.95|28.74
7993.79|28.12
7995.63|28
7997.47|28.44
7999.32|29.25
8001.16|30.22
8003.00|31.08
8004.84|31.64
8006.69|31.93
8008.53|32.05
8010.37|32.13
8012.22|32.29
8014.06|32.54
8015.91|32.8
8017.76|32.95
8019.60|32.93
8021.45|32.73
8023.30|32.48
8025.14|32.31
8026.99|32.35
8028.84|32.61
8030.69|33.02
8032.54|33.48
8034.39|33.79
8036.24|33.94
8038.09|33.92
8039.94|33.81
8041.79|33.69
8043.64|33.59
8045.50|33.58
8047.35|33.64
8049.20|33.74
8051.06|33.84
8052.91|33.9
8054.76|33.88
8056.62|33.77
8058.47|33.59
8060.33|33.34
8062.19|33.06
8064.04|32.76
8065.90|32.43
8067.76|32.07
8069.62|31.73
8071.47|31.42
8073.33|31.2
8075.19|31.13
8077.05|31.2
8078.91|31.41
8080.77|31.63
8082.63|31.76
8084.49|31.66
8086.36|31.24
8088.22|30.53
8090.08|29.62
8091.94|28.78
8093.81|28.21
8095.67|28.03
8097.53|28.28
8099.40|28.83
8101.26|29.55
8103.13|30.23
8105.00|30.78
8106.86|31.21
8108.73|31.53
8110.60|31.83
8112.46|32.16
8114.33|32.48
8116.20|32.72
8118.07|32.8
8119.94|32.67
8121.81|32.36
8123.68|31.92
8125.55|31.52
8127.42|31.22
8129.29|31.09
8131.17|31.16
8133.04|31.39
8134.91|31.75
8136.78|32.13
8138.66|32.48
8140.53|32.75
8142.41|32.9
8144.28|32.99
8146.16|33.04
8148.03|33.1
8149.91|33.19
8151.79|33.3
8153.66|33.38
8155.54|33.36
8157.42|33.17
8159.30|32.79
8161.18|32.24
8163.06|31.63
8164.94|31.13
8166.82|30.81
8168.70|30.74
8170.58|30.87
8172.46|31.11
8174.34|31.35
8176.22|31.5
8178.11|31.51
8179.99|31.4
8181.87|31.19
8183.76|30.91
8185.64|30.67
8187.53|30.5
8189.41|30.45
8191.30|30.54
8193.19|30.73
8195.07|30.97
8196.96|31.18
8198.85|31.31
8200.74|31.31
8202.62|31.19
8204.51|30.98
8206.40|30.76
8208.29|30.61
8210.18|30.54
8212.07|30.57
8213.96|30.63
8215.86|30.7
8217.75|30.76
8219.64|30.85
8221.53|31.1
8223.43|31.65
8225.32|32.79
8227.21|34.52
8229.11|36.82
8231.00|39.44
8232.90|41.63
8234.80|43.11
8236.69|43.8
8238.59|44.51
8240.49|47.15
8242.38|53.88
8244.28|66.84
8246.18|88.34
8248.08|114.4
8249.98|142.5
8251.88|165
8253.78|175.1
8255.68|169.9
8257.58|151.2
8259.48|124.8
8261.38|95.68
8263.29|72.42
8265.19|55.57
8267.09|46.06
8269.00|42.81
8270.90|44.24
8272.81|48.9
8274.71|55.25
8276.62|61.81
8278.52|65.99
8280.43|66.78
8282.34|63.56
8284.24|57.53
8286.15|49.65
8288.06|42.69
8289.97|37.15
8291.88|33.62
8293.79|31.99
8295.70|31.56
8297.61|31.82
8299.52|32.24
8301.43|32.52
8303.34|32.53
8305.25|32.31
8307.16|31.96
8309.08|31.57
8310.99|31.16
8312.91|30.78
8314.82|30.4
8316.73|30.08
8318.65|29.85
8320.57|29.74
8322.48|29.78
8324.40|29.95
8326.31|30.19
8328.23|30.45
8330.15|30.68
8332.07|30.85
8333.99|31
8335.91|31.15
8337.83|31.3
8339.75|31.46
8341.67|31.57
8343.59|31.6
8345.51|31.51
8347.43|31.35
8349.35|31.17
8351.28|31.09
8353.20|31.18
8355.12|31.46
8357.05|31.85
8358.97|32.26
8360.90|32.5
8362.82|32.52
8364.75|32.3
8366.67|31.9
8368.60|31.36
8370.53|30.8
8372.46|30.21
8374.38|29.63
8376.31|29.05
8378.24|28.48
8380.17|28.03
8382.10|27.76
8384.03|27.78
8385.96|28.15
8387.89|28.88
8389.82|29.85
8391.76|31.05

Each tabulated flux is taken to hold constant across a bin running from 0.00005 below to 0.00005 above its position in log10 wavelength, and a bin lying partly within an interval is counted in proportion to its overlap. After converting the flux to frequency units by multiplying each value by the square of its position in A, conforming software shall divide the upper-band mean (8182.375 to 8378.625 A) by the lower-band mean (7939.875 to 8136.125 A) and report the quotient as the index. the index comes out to 1.49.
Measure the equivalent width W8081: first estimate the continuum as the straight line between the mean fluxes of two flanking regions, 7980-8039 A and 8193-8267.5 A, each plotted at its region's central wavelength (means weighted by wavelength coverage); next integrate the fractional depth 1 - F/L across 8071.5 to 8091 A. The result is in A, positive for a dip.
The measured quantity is 4.7 A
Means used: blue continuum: 31.7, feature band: 31.1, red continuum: 60.8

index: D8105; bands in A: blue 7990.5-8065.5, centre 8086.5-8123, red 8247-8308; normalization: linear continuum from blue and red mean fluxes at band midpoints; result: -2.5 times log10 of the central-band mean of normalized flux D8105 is 0.39 mag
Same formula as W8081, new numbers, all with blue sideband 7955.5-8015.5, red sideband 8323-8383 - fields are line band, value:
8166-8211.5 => 0.41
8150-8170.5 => -0.61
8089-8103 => 1.16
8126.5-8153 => -0.83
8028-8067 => -2.37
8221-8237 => -3.06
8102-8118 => -0.12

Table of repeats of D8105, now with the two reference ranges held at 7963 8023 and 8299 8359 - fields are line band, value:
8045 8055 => -0.073 mag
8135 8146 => -0.039 mag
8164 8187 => 0.010 mag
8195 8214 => 0.014 mag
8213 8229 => -0.020 mag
